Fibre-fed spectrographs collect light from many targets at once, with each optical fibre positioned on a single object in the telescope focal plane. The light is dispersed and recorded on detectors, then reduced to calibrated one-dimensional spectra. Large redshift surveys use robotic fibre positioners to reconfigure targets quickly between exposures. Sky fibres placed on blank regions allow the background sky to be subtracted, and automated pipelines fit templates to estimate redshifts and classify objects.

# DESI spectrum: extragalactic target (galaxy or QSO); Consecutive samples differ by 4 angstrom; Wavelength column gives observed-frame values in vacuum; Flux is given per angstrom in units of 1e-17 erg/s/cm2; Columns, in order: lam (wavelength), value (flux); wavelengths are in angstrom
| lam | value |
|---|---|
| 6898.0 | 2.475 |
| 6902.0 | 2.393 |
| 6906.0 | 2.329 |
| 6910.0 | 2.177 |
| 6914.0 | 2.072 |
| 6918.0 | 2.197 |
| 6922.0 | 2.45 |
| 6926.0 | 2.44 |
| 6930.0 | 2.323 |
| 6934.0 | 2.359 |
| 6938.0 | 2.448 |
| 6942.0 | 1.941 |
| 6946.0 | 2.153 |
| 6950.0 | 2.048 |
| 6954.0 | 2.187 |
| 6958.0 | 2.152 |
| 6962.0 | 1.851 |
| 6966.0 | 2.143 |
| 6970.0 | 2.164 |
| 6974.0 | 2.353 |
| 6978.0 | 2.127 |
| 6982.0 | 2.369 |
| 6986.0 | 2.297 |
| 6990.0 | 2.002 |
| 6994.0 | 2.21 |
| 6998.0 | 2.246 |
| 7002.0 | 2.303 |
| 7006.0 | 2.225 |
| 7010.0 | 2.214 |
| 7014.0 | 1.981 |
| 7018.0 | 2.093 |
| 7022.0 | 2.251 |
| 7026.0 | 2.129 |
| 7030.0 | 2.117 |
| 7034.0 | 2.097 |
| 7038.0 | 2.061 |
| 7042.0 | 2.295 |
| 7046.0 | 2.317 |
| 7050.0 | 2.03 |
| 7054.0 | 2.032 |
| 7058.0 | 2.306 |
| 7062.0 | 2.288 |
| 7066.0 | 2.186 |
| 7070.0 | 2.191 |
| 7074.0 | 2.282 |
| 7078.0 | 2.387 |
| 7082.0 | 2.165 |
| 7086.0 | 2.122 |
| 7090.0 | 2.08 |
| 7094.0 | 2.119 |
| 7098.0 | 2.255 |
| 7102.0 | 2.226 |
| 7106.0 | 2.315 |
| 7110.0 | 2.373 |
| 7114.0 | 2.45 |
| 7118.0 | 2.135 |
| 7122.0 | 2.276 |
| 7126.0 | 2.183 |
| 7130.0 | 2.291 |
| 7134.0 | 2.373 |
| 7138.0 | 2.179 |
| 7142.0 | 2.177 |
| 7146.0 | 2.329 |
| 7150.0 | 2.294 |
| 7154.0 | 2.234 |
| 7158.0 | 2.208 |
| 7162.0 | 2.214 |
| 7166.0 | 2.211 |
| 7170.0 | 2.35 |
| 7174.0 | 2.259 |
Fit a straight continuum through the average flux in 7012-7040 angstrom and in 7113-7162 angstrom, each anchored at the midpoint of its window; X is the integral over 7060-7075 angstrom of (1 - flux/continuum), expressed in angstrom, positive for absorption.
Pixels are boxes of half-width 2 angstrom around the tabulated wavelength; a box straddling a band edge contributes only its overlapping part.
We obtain -0.5 angstrom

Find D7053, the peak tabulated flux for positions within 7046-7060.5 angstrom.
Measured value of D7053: 2.317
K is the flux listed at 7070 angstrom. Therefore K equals 2.191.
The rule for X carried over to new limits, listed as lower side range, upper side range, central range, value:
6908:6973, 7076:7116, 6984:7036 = 1.3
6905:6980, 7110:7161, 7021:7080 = 1.1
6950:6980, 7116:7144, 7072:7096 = 0.1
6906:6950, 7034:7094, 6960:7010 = 0.7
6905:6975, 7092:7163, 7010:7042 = 1.5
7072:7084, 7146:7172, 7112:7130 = 0.0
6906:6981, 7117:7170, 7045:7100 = 0.9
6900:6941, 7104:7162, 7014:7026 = 0.8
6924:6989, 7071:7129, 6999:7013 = -0.1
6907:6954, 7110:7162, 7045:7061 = 0.6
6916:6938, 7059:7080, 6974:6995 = 1.0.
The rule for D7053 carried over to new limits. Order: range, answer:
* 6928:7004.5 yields 2.448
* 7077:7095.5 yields 2.387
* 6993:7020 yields 2.303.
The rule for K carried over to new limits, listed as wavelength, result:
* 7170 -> 2.35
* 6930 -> 2.323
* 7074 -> 2.282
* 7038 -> 2.061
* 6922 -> 2.45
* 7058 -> 2.306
